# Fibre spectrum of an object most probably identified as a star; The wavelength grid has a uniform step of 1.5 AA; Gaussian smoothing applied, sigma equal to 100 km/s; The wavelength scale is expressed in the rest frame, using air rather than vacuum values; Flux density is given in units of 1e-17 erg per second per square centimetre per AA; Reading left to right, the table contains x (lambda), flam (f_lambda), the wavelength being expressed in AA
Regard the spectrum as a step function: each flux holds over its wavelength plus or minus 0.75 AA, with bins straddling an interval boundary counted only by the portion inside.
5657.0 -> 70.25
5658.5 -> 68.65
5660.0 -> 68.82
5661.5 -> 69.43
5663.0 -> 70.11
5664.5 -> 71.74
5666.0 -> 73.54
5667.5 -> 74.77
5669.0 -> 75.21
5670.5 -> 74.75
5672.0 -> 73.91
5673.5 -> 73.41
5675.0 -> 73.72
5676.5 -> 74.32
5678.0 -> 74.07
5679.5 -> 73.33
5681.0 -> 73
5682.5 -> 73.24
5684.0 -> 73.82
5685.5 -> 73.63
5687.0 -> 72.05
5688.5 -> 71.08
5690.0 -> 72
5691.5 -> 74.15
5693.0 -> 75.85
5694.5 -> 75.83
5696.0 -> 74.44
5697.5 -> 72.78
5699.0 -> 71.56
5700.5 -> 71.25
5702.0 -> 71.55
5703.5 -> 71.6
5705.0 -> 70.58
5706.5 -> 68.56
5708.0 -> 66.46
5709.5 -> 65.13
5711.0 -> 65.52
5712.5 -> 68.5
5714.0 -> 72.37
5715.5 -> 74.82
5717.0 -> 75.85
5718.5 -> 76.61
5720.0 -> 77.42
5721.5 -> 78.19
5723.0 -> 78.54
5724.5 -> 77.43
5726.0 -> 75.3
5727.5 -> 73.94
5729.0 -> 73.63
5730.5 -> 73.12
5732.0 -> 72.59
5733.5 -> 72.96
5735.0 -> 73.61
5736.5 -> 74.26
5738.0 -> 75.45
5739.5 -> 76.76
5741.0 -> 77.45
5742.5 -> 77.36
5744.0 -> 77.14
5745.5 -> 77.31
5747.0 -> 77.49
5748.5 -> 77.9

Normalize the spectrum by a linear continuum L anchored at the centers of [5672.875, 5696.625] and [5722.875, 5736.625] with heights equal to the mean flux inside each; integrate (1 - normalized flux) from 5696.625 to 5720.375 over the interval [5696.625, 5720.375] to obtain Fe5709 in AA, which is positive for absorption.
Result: 0.90 AA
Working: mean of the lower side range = 73.6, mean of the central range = 71.2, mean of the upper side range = 74.4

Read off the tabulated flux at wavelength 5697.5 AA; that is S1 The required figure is 72.78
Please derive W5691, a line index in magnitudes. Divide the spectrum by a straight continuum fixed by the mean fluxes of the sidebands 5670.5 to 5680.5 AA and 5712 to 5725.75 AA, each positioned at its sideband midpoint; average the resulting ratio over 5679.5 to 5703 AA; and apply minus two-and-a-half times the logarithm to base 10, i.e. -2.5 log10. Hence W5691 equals 0.02 mag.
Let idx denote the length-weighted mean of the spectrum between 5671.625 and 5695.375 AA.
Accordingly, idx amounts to 73.6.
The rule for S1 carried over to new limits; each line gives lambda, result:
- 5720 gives 77.42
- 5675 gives 73.72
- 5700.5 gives 71.25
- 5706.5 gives 68.56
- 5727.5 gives 73.94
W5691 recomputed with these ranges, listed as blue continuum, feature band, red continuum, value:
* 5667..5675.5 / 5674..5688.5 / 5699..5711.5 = -0.01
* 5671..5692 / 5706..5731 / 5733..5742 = 0.02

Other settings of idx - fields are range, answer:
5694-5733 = 72.8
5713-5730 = 75.7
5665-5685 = 73.9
